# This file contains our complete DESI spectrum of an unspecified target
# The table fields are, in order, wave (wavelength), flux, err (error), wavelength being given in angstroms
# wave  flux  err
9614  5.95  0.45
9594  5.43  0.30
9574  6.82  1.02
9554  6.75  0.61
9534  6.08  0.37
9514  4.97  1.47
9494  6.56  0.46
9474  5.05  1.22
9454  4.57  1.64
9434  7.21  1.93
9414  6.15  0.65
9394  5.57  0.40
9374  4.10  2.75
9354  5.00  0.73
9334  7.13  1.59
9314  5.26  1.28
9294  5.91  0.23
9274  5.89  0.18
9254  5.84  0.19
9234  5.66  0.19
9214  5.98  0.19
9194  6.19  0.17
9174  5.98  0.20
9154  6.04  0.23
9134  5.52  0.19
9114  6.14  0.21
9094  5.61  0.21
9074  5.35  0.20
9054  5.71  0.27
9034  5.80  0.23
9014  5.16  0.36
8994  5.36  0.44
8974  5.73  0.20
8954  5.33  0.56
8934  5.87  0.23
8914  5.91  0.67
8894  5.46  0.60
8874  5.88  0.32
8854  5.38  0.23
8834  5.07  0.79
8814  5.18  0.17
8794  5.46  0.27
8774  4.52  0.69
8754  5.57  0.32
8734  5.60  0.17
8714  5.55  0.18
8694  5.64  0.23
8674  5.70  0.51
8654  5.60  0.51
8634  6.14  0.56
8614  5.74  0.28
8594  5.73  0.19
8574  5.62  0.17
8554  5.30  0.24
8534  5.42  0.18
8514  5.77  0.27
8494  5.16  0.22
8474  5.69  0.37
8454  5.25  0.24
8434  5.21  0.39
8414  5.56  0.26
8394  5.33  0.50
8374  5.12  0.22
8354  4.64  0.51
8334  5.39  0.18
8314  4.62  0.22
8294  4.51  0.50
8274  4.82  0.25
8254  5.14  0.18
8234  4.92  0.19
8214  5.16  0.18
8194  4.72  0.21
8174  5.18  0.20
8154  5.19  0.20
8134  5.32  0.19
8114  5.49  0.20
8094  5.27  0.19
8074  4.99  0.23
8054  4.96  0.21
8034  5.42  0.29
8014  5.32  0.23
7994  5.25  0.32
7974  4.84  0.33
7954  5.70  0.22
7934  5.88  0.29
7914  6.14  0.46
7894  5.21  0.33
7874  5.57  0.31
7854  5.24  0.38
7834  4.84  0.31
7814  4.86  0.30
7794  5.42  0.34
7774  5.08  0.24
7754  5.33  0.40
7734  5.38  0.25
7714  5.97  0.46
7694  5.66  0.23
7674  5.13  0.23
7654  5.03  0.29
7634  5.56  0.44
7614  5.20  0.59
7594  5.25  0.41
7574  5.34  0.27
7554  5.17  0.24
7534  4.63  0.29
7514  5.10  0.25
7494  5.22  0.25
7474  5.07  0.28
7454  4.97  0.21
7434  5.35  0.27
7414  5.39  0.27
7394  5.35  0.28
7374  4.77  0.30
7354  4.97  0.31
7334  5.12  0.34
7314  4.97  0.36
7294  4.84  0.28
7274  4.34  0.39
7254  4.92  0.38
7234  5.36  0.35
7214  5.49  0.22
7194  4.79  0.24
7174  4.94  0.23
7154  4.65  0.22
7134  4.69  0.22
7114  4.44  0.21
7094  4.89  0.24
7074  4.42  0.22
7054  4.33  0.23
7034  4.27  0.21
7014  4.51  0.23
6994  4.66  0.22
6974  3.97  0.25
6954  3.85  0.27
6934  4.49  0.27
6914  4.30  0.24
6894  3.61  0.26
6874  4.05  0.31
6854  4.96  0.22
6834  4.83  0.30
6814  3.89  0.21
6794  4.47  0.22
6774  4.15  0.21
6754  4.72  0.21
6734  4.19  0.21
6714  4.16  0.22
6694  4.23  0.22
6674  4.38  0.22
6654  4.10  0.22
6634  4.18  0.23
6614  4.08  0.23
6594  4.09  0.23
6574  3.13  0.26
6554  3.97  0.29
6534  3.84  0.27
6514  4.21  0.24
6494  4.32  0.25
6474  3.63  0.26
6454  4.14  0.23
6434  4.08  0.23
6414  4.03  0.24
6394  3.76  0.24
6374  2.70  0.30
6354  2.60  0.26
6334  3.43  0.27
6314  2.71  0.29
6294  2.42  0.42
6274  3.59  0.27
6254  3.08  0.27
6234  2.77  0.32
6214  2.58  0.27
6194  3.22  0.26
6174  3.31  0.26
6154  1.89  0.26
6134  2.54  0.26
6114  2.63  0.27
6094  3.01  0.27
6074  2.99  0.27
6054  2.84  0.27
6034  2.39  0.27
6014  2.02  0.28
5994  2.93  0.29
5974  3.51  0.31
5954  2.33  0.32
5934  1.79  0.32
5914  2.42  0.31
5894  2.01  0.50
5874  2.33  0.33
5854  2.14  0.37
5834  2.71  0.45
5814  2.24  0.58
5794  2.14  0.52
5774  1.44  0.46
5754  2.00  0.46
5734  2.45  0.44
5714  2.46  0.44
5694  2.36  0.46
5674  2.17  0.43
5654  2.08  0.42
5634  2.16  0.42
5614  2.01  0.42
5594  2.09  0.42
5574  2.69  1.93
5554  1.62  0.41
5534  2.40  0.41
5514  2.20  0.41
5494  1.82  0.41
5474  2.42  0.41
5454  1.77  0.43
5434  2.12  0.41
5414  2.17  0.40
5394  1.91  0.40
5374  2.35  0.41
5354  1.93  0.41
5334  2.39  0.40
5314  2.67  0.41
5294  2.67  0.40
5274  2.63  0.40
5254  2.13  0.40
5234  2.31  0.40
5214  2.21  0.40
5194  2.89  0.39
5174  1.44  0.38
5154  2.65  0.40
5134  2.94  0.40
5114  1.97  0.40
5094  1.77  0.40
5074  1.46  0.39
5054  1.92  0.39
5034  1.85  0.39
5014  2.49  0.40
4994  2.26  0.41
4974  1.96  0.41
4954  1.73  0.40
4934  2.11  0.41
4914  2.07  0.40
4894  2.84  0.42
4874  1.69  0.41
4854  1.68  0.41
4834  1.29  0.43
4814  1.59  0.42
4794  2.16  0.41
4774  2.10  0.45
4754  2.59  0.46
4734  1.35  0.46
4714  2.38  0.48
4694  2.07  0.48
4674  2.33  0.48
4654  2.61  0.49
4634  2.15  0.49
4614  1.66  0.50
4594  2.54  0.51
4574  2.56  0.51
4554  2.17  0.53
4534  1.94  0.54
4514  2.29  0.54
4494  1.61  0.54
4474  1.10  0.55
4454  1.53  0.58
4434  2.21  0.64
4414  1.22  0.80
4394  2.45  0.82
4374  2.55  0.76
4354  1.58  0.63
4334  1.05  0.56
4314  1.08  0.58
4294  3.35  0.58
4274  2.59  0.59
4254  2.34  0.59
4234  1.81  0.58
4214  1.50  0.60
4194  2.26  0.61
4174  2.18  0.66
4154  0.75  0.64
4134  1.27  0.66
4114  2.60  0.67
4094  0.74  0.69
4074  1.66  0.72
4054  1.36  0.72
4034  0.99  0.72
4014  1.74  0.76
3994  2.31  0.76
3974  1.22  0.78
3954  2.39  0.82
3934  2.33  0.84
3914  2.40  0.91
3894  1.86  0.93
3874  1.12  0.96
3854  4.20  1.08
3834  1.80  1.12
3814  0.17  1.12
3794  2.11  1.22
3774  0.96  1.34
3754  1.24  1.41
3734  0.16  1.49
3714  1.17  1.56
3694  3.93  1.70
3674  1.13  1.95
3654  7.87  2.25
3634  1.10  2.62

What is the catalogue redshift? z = 0.603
